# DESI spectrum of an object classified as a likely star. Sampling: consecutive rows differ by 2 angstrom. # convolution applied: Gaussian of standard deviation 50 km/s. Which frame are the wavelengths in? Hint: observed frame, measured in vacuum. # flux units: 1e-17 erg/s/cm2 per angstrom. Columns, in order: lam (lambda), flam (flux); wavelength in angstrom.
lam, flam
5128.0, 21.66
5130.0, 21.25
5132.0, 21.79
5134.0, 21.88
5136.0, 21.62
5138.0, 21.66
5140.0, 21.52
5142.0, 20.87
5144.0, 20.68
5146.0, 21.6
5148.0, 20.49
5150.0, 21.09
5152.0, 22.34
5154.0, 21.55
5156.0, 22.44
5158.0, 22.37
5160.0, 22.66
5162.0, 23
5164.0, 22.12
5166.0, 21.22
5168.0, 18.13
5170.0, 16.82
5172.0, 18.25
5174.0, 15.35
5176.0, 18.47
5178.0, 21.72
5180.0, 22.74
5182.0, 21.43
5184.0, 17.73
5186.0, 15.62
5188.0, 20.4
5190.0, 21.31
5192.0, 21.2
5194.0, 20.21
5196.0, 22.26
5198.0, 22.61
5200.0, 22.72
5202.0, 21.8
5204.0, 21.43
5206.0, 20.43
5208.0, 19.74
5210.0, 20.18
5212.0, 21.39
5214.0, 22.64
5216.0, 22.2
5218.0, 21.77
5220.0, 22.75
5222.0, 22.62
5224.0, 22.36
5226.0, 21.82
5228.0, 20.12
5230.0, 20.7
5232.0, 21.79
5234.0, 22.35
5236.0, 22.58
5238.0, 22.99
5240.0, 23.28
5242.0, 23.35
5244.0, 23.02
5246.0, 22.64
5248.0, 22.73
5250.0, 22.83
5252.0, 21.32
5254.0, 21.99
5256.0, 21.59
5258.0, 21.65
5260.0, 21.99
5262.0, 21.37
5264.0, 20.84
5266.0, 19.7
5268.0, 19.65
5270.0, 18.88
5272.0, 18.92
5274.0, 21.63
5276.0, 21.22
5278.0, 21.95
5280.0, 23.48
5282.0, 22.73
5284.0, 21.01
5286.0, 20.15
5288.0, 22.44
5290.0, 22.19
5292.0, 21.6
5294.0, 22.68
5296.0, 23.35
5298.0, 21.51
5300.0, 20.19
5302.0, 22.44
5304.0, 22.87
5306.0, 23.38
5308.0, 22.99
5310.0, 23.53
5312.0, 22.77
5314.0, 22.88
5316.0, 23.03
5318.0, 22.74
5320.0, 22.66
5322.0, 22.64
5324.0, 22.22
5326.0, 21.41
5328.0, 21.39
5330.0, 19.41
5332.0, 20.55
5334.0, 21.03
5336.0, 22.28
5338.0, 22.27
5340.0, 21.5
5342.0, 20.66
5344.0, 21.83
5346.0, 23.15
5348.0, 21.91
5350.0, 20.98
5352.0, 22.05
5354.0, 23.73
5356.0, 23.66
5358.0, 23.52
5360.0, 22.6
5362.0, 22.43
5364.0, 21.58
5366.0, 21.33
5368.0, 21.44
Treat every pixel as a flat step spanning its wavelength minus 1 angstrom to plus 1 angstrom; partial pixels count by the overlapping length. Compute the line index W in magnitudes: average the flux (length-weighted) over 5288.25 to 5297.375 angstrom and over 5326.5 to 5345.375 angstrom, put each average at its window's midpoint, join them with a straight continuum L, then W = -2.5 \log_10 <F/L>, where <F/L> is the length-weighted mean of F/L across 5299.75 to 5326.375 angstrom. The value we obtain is -0.04 mag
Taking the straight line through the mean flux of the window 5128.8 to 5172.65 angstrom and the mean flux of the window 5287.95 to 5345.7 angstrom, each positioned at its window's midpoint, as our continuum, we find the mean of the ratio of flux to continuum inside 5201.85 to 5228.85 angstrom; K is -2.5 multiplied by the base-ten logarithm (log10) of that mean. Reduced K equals 0.00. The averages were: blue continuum 21.2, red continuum 22.1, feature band 21.5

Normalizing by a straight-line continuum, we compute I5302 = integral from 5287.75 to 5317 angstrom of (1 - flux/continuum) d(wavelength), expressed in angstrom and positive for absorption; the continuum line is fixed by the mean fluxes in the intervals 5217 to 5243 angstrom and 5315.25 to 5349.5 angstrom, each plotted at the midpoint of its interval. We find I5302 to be -0.8 angstrom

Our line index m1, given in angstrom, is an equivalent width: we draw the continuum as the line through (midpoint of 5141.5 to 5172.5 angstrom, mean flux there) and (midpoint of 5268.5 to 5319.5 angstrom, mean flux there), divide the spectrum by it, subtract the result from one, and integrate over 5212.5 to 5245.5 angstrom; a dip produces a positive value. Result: -1.1 angstrom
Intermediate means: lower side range 21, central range 22.3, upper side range 22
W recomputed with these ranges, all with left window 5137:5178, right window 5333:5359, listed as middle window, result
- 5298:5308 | -0.02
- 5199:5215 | -0.01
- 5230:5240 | -0.05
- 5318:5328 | -0.01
